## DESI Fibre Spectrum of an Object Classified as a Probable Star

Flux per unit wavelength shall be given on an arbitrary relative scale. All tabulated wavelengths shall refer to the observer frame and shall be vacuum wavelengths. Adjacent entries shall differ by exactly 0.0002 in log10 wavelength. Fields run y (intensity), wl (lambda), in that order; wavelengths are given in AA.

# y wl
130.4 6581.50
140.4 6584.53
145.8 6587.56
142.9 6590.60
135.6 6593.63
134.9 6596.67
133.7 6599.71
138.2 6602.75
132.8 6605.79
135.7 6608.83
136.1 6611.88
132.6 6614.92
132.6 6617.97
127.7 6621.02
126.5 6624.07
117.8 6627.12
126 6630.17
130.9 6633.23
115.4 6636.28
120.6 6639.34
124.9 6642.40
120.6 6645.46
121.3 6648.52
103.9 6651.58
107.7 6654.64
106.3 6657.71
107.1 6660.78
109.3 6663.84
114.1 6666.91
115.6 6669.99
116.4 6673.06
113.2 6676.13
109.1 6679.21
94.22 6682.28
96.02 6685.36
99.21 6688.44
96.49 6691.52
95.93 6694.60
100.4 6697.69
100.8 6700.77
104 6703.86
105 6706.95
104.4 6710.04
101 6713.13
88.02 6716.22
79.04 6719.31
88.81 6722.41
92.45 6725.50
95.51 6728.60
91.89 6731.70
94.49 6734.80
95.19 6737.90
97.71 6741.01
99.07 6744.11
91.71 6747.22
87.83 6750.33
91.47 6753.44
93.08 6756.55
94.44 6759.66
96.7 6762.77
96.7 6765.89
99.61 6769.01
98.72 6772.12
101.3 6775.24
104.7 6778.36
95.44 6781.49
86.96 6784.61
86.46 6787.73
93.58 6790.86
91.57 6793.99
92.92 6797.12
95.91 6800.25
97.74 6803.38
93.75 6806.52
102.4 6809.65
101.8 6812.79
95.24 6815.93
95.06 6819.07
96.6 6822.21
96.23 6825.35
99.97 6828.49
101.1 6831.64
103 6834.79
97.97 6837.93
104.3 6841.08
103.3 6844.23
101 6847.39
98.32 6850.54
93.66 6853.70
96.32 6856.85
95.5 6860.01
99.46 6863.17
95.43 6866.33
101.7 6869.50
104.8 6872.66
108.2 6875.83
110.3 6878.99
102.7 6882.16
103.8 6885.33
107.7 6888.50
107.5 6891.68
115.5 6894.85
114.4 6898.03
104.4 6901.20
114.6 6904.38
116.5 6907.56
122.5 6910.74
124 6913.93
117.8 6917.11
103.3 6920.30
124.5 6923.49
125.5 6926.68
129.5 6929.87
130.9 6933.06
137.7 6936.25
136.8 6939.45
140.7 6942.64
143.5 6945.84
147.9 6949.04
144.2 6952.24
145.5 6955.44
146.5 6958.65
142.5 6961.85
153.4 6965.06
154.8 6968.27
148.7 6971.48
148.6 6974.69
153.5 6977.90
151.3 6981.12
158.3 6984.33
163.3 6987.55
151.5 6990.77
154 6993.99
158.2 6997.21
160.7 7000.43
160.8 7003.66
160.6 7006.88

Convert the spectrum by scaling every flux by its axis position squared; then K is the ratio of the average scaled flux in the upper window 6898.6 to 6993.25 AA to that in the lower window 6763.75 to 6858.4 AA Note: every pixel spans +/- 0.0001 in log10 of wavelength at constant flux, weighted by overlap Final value 1.5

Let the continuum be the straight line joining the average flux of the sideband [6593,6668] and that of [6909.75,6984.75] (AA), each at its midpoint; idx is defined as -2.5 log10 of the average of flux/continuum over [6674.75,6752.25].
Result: 0.30 mag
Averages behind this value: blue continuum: 124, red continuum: 139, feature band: 96.8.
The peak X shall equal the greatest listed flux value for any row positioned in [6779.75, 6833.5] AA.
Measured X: 102.4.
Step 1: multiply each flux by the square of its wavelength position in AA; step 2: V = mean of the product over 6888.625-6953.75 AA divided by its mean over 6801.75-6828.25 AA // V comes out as 1.3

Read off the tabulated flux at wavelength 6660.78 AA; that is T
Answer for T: 107.1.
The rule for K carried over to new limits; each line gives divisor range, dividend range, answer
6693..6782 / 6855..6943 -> 1.24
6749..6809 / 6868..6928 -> 1.22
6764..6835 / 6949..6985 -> 1.62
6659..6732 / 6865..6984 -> 1.35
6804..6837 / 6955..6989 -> 1.61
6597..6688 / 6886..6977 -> 1.19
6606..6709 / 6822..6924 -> 0.99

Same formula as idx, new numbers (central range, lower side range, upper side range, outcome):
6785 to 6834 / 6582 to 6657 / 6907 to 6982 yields 0.36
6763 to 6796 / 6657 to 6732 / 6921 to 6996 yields 0.20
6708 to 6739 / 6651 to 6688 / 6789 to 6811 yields 0.10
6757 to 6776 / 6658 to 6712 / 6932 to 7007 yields 0.20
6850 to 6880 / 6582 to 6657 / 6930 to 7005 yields 0.38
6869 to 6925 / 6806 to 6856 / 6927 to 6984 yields 0.11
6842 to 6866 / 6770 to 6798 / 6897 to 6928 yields 0.09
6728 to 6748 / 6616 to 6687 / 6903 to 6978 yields 0.26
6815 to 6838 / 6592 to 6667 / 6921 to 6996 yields 0.35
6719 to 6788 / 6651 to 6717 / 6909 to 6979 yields 0.20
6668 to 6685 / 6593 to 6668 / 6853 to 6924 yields 0.11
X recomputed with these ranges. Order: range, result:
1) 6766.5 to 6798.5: 104.7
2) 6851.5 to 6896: 115.5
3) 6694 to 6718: 105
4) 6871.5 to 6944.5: 140.7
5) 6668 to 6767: 116.4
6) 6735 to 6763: 99.07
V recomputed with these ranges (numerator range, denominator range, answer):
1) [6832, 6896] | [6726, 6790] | 1.11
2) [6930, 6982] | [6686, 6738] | 1.62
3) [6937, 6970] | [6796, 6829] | 1.56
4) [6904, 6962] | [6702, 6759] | 1.48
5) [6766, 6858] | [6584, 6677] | 0.83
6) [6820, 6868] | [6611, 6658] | 0.86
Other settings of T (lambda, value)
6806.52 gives 93.75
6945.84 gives 143.5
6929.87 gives 129.5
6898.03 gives 114.4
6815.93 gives 95.24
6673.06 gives 116.4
